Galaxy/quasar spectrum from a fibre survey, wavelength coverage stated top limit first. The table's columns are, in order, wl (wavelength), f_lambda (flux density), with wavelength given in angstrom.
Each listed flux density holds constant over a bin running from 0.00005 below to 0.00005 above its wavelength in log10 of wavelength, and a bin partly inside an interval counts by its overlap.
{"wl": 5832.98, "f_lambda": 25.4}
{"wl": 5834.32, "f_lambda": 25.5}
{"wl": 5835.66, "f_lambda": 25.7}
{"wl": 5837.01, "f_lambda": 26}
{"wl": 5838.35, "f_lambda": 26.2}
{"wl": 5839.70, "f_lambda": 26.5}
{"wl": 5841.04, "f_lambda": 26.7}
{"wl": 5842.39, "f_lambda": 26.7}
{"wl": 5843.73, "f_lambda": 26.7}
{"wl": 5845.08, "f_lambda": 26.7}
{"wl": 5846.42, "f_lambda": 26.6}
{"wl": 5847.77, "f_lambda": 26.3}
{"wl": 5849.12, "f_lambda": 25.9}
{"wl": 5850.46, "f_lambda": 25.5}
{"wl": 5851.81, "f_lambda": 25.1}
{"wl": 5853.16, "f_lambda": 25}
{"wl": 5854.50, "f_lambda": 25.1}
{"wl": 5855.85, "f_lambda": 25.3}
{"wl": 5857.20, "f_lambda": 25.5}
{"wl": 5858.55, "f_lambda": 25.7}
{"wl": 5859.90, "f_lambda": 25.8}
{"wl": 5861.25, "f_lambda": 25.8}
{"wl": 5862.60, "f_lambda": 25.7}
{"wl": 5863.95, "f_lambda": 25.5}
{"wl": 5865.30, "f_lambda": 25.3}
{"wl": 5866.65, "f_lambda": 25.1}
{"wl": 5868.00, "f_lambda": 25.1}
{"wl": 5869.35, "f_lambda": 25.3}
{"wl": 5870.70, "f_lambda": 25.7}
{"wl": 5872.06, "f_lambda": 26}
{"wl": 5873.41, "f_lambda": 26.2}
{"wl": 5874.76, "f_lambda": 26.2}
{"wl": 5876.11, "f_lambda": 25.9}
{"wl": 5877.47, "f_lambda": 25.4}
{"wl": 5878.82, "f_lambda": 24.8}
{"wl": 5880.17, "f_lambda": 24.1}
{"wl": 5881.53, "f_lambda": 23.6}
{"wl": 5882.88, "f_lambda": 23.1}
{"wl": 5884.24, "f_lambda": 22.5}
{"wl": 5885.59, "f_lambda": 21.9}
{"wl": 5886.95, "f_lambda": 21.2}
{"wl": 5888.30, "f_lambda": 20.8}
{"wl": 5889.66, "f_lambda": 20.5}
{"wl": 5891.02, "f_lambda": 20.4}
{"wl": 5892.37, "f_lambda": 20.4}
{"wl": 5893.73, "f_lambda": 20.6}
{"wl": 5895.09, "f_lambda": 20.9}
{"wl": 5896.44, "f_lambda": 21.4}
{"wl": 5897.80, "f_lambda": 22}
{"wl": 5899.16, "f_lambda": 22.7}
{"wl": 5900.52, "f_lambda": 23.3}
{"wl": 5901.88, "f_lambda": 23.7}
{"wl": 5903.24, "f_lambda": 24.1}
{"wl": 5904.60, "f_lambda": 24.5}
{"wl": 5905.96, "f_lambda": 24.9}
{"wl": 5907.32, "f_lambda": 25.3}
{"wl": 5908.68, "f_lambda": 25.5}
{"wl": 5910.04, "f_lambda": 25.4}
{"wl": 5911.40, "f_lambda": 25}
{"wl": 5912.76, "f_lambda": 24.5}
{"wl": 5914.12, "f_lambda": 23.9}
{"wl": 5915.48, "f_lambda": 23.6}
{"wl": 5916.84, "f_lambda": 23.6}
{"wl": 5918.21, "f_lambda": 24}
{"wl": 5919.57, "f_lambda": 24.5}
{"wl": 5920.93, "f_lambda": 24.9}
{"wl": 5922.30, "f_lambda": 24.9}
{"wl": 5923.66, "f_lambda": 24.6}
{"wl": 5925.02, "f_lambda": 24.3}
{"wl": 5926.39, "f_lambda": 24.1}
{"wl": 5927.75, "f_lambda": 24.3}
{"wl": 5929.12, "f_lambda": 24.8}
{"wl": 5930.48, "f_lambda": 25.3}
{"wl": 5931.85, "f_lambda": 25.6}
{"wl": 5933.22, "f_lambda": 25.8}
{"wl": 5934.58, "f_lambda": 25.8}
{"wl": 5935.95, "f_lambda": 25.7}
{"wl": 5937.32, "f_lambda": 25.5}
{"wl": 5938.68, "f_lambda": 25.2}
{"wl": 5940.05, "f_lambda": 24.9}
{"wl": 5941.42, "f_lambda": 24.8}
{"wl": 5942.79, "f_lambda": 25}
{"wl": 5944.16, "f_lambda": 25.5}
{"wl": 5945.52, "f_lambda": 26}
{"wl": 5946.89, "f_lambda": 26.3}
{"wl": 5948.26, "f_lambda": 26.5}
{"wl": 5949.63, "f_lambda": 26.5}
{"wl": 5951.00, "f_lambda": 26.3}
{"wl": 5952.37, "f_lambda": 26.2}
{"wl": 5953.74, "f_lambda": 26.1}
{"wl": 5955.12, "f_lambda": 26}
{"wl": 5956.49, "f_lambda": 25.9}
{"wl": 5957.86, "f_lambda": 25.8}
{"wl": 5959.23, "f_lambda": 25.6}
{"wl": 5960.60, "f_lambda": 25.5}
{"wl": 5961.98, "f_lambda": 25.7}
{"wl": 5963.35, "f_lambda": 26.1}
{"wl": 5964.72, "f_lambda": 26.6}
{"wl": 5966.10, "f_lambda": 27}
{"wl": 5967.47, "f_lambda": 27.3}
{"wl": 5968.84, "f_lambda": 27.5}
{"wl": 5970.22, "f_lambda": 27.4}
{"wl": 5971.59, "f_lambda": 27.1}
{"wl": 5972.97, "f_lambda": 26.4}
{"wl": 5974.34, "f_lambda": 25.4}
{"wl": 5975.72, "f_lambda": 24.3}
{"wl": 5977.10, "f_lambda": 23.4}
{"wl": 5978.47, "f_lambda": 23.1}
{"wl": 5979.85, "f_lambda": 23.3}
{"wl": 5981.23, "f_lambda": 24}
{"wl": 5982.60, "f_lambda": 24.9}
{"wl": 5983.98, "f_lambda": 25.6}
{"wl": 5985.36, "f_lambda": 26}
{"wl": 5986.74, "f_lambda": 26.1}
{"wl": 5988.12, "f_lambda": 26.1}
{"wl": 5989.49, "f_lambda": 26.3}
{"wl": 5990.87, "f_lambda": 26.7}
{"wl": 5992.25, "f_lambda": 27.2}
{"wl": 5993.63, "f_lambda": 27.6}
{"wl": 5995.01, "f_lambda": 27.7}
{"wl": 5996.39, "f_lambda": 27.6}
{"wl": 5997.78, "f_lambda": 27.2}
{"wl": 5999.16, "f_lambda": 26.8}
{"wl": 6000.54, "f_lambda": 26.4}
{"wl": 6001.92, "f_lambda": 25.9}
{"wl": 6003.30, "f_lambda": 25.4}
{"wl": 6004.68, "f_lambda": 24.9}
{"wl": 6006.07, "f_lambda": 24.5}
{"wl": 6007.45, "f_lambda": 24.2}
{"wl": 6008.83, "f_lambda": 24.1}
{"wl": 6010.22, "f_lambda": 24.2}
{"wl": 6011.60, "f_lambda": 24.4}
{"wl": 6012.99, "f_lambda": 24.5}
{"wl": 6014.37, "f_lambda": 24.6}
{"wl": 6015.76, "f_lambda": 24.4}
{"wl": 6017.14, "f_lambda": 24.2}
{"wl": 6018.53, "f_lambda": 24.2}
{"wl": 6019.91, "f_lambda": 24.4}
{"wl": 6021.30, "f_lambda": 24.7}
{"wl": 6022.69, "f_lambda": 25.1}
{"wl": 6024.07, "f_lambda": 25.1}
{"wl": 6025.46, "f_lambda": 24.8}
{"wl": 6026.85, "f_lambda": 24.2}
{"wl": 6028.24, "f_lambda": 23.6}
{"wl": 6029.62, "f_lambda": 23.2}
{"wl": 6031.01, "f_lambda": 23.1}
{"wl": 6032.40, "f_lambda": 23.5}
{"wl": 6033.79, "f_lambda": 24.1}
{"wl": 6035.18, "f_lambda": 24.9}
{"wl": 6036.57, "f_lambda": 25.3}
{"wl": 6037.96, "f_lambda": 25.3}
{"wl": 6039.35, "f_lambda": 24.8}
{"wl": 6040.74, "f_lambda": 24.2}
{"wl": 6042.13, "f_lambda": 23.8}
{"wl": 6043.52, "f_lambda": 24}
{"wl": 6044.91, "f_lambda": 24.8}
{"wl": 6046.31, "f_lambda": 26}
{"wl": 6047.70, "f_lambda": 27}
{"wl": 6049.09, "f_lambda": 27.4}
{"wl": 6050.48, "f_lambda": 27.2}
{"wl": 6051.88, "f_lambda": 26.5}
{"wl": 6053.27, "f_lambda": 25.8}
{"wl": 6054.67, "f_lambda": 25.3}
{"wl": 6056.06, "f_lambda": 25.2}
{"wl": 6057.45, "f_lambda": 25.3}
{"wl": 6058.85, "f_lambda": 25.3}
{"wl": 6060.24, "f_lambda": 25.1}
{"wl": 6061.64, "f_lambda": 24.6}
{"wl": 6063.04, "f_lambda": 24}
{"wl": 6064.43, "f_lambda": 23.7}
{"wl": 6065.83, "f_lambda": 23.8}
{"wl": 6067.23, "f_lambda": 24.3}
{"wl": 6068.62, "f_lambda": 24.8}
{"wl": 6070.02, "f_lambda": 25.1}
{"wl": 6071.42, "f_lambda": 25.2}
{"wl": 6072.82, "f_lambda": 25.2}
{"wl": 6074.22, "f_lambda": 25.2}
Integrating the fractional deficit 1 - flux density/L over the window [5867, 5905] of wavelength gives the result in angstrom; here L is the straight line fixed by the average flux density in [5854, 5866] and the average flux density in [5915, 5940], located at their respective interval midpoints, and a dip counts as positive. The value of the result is 2.9 angstrom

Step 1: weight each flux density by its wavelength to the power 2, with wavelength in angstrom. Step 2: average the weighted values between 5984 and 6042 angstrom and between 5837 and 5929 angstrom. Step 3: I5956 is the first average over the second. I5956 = 1.1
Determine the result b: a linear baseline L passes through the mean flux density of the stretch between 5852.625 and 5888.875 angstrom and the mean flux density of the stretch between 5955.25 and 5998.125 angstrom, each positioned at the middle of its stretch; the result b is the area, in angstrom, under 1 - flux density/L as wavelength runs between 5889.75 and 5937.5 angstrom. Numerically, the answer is 2.5 angstrom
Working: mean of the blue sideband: 24.7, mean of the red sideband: 26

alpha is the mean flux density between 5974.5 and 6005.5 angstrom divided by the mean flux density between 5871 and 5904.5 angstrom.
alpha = 1.12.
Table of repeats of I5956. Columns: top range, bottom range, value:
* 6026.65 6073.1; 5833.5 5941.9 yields 1.07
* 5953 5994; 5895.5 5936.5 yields 1.08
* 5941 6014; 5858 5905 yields 1.12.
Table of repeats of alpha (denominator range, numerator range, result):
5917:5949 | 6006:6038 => 0.97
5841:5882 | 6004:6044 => 0.95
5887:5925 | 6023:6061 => 1.07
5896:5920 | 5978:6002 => 1.09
